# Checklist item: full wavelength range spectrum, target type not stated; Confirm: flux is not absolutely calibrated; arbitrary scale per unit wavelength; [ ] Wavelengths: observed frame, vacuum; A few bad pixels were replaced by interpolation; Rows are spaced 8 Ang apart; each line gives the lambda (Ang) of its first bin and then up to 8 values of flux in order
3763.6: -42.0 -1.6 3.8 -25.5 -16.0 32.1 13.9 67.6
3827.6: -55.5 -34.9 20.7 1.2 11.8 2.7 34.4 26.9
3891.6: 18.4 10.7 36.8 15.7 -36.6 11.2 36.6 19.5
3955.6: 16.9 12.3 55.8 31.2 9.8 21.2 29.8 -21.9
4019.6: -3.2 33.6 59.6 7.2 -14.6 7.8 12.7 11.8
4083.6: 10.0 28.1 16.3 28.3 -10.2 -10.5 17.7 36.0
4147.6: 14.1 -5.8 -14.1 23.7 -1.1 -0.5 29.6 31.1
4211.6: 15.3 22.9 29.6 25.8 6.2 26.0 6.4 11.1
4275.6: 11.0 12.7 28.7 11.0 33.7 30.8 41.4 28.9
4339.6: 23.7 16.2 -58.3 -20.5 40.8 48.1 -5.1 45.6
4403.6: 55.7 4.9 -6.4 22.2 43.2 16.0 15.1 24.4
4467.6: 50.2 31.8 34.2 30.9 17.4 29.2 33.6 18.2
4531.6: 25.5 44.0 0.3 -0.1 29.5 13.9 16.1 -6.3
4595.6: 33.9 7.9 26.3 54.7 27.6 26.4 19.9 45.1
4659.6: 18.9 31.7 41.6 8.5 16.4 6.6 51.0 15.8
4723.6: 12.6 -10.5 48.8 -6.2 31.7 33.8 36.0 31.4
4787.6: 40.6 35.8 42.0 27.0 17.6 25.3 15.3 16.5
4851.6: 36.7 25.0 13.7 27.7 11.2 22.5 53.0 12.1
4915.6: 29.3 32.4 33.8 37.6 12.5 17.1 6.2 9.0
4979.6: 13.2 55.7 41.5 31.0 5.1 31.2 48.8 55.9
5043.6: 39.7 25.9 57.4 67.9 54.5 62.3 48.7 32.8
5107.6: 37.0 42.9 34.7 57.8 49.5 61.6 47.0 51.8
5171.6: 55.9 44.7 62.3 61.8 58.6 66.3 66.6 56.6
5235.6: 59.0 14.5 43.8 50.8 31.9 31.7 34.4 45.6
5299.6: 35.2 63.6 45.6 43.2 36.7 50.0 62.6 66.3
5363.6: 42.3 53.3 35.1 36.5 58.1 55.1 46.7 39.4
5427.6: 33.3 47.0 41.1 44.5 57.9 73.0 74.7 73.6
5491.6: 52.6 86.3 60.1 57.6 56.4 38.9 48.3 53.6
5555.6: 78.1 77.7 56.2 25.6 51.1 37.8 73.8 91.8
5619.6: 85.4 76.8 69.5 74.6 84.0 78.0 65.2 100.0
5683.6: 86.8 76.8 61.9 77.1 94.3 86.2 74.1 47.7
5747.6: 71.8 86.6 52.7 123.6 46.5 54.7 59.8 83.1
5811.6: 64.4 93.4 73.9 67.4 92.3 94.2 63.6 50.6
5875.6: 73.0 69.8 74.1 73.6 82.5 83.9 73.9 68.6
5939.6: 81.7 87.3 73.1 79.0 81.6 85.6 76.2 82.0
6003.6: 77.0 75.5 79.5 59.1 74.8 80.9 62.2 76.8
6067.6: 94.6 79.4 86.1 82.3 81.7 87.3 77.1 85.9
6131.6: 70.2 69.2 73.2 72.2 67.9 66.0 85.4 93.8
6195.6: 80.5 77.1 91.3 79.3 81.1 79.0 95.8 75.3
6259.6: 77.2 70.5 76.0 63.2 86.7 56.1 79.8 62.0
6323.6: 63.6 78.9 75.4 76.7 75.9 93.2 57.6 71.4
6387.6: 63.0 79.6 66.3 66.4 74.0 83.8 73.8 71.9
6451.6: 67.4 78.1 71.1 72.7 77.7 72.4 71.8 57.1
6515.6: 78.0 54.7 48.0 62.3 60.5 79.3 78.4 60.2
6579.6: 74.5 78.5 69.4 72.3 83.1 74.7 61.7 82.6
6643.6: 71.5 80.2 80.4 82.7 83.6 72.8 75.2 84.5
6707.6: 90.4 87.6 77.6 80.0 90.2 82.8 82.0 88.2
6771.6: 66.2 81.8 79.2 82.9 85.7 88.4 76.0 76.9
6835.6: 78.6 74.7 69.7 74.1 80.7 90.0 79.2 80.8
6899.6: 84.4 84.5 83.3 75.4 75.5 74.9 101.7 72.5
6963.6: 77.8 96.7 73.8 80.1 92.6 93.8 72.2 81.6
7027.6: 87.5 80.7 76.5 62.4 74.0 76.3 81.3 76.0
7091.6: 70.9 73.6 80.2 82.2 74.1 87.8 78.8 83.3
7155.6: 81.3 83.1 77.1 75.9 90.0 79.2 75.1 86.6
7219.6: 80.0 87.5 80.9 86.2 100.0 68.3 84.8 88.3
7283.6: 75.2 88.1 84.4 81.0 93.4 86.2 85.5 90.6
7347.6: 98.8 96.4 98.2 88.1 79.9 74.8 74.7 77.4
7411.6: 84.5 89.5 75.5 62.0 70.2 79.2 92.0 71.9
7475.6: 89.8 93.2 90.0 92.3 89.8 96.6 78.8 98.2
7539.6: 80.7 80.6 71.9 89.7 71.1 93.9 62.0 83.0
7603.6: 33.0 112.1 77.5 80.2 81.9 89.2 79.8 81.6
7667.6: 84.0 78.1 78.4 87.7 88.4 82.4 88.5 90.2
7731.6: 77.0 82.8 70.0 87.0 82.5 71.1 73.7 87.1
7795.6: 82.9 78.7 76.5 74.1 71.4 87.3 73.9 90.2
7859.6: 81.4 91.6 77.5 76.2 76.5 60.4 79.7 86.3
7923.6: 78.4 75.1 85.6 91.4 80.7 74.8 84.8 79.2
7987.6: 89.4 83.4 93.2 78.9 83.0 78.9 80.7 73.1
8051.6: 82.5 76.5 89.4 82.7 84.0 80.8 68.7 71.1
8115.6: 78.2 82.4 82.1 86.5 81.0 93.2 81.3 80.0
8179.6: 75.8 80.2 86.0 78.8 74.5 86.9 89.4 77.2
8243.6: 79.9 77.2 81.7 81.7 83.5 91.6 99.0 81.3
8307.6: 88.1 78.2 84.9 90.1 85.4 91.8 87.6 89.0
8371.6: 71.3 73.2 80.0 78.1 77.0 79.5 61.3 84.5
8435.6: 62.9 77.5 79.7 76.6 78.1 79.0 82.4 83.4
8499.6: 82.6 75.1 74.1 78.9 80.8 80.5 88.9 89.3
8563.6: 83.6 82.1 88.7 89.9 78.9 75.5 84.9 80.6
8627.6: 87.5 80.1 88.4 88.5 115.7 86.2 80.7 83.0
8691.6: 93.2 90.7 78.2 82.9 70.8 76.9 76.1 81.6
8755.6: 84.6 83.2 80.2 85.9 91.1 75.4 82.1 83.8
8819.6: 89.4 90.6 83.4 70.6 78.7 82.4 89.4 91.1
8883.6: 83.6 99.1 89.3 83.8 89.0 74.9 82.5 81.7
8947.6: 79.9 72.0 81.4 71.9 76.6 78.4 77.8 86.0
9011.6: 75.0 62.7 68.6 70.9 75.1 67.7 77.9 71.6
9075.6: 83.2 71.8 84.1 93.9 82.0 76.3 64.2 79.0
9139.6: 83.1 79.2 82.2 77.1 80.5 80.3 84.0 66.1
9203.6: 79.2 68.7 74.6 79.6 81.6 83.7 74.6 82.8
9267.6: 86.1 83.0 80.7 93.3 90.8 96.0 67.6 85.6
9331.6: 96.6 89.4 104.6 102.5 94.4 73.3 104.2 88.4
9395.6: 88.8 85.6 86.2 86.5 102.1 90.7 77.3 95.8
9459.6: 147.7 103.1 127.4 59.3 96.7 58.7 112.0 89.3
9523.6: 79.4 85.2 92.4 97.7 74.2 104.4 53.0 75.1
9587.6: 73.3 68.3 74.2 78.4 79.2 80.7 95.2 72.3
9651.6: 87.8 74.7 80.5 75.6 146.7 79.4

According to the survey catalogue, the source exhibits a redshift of 0.262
